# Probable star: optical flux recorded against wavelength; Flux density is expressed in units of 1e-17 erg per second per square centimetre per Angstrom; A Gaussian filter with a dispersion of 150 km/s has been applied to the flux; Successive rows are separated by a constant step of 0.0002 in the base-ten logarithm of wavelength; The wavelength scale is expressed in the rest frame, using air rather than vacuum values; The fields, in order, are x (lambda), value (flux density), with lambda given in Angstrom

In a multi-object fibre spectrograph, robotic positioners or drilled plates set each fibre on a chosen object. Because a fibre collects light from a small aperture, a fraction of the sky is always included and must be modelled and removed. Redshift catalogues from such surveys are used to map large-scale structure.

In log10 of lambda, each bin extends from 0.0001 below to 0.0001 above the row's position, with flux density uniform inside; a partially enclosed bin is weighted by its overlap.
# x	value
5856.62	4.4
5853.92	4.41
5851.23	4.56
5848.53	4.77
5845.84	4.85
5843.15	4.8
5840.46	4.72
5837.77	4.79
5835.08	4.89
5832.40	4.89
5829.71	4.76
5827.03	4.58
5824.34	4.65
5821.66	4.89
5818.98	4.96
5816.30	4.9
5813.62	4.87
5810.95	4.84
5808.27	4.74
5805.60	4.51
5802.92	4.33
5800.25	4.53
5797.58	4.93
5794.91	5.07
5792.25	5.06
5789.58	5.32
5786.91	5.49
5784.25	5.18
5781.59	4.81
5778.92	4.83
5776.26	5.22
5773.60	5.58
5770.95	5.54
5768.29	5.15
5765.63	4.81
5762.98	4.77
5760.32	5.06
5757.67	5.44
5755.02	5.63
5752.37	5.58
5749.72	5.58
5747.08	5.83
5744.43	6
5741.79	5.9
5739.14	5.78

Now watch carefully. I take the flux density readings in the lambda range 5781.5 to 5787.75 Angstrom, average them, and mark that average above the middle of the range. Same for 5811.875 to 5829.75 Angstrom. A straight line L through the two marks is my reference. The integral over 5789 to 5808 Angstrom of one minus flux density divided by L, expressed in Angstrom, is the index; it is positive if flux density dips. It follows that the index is 0.98 Angstrom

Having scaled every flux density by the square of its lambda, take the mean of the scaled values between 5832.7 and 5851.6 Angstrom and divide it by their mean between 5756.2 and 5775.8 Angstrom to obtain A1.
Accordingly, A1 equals 0.9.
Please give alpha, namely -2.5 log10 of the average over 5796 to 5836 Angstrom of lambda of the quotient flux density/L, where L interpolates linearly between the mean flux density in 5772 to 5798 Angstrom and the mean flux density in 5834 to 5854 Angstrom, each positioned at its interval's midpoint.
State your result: 0.042 mag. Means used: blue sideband 5.16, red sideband 4.74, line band 4.75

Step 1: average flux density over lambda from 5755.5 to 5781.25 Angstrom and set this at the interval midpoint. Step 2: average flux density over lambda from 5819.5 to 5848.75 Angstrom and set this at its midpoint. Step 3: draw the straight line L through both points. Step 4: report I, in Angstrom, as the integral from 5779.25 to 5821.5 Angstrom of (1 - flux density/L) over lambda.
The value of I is 0.65 Angstrom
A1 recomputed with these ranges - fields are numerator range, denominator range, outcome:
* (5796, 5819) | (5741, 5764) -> 0.87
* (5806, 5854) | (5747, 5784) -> 0.93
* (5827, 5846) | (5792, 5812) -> 1.03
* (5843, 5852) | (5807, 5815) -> 1.00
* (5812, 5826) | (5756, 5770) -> 0.97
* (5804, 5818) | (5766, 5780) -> 0.92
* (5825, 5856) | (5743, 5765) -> 0.89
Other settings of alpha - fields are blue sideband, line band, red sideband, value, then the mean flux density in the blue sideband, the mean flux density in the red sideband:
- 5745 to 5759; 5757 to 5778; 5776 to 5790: 0.04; 5.63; 5.12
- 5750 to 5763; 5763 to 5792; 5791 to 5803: -0.02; 5.37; 4.83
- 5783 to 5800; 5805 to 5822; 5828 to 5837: 0.03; 5.14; 4.83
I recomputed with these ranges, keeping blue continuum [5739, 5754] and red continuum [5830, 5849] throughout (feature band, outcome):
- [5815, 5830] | 0.6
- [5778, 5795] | 0.8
